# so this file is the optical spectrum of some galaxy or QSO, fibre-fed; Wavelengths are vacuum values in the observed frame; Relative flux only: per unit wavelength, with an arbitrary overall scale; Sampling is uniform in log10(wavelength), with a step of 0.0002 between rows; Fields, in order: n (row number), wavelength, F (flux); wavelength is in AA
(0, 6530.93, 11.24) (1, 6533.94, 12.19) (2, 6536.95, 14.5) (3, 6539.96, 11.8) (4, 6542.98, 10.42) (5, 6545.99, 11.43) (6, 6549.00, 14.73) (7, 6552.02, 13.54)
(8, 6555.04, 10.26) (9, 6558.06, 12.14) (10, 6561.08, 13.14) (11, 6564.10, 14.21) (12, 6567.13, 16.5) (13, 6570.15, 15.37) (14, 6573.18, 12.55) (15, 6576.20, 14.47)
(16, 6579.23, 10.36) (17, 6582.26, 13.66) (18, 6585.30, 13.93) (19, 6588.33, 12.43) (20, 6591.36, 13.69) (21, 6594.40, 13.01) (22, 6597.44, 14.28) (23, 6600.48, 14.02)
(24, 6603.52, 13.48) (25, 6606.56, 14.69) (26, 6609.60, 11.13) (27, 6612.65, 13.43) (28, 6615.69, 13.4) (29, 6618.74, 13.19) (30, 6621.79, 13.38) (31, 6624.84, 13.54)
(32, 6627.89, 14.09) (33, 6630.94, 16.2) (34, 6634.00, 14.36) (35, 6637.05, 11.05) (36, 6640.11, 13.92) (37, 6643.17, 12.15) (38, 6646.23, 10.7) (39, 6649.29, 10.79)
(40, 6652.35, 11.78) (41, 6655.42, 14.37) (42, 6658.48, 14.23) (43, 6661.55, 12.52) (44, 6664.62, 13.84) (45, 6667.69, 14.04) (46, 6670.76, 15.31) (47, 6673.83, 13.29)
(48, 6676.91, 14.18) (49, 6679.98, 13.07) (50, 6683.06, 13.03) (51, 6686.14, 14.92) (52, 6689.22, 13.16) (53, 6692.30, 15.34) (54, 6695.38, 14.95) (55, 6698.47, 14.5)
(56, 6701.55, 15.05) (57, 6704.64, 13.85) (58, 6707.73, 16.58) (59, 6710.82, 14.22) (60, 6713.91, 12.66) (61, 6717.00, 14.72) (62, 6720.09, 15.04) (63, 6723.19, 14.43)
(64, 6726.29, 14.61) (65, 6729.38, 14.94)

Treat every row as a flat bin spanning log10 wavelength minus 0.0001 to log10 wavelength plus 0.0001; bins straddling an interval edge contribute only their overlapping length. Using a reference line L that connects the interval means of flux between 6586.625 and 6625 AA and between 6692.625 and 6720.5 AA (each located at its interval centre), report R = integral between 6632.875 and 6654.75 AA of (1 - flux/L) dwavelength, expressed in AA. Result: 2.7 AA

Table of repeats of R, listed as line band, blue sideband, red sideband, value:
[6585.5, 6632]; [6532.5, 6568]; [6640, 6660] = -3.54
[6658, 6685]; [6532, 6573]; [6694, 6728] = 0.94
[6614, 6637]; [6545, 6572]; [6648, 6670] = -0.93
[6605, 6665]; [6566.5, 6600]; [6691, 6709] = 4.62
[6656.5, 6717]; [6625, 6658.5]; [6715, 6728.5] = -0.97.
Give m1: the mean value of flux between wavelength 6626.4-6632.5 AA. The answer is 15.1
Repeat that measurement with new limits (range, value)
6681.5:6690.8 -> 13.7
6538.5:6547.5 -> 11.2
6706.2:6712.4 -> 15.4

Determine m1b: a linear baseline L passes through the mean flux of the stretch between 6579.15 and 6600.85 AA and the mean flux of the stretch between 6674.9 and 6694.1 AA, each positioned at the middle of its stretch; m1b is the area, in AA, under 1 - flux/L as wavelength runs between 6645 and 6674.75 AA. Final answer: 1.5 AA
